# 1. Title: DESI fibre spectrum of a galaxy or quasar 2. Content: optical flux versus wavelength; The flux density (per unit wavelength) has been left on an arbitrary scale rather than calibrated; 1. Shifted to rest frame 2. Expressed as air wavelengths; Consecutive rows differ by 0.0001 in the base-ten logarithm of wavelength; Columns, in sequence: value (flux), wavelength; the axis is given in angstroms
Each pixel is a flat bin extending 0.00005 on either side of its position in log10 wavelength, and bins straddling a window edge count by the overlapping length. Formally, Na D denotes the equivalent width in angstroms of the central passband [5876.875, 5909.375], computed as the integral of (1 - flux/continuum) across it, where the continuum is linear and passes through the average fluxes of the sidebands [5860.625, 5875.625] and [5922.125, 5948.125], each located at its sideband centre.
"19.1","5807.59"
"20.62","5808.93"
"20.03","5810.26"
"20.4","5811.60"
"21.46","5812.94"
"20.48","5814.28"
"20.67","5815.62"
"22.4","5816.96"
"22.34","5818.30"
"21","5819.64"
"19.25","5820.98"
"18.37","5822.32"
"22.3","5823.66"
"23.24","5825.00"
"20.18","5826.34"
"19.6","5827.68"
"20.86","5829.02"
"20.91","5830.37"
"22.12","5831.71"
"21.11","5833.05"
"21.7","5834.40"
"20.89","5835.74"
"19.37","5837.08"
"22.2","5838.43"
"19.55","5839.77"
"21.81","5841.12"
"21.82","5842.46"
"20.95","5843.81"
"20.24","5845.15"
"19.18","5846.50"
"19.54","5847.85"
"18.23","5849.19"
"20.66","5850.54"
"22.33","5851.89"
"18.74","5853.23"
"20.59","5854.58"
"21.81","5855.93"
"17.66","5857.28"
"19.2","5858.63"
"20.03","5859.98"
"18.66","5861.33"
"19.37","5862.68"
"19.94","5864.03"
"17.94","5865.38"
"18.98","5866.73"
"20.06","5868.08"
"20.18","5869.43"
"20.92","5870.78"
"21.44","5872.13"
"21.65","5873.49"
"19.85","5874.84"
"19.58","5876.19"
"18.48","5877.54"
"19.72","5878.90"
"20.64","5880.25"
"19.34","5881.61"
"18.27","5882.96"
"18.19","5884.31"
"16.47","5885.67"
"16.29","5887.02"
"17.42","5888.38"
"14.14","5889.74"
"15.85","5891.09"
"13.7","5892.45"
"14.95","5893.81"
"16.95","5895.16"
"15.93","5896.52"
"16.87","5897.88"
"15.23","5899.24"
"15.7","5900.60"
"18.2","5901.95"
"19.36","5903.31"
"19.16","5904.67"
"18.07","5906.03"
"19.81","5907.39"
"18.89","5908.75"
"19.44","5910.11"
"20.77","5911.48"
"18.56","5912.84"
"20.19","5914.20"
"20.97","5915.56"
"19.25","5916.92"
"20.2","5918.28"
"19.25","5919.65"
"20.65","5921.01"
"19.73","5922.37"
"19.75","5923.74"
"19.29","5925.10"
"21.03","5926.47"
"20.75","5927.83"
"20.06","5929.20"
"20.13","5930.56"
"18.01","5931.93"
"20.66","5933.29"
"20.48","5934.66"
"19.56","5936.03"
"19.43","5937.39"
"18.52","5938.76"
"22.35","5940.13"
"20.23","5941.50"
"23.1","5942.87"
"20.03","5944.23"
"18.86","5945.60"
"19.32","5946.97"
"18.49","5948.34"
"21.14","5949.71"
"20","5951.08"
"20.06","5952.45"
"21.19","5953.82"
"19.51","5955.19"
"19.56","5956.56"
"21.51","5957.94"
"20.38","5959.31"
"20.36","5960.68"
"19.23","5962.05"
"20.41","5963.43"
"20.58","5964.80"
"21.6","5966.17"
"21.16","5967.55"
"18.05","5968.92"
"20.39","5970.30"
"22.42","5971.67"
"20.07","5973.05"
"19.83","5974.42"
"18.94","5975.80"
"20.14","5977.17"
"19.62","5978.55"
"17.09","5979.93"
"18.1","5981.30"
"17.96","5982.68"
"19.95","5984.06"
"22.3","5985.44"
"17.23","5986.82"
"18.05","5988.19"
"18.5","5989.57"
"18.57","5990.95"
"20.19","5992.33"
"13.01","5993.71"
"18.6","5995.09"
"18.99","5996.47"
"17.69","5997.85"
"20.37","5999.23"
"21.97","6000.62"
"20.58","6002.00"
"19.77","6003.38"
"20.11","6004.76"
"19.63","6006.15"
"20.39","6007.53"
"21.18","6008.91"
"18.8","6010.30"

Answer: 4.2 angstroms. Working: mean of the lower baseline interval 19.9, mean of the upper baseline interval 20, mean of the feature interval 17.4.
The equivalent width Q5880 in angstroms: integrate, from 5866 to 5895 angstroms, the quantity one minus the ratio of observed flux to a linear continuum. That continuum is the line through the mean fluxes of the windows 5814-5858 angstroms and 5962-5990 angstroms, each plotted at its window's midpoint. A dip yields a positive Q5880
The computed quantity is 2.8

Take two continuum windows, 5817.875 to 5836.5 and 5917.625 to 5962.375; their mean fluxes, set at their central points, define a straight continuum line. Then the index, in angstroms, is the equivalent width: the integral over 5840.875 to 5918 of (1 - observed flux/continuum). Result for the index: 6.25 angstroms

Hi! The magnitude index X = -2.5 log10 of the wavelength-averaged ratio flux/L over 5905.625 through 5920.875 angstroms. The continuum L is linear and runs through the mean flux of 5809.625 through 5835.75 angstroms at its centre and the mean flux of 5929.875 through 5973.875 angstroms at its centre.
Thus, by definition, 0.04 mag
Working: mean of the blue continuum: 21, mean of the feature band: 19.6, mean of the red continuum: 20.2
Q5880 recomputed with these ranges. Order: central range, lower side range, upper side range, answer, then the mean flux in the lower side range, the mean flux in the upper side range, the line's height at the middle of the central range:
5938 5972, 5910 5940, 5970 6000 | -1.5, 19.9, 19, 19.4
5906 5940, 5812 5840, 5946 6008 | 0.5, 21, 19.6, 20.1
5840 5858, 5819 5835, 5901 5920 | 0.2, 20.9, 19.4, 20.5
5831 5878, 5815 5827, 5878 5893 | -2.7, 21.1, 17.3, 19.1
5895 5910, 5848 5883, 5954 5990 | 1.5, 19.8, 19.8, 19.8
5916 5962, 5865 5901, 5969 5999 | -3.9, 18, 18.9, 18.5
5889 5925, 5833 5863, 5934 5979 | 3.7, 20.2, 20.2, 20.2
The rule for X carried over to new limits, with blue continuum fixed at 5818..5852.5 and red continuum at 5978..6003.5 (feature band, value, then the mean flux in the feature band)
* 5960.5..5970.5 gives -0.06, 20.2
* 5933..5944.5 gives -0.06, 20.5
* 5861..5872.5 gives 0.03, 19.7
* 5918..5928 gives -0.02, 20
